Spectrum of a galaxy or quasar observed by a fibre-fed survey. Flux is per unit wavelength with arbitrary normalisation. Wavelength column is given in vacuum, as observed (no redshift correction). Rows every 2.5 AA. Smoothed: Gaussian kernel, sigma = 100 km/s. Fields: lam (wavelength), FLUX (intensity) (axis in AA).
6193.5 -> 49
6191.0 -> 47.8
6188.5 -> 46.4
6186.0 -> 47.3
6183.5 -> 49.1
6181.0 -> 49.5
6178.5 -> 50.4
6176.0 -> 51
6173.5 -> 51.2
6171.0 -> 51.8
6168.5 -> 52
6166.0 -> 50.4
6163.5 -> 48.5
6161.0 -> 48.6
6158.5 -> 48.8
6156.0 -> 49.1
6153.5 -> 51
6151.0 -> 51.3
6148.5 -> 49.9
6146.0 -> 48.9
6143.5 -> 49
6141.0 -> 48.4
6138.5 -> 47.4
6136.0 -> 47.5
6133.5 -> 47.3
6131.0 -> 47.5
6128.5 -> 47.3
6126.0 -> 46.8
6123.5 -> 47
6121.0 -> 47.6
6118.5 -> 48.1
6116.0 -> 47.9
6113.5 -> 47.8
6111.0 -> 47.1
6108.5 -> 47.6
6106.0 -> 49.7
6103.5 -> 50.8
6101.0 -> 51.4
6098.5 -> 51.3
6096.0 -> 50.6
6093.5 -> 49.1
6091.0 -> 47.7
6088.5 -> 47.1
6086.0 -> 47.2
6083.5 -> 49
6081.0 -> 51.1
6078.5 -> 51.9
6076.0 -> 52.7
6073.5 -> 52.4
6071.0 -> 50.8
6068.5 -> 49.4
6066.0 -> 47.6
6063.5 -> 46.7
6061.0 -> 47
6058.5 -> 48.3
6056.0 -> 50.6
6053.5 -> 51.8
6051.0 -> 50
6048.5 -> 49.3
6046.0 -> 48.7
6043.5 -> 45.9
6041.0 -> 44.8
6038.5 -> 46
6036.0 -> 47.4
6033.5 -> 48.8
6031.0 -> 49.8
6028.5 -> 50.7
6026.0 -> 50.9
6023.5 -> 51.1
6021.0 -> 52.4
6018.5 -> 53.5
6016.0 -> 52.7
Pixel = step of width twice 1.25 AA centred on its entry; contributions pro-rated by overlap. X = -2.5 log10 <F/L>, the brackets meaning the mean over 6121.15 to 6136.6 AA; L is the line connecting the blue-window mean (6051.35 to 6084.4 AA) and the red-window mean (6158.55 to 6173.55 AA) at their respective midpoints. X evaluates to 0.06 mag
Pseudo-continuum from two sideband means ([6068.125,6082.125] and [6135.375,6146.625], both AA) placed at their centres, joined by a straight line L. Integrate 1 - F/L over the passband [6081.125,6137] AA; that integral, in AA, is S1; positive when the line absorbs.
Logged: 1.60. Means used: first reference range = 51.5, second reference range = 48.2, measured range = 48.4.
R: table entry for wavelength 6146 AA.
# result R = 48.9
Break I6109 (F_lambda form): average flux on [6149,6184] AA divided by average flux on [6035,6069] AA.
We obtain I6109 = 1.04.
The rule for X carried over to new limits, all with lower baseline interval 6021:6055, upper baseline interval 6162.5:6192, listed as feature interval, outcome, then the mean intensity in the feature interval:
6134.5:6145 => 0.03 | 48.1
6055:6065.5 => 0.02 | 48.1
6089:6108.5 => -0.01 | 49.8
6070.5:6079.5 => -0.06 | 52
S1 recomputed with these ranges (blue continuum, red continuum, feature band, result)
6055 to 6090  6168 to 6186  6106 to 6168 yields 2.0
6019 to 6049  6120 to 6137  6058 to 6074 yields -0.1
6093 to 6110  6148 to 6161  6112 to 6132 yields 1.0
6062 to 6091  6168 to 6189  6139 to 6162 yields 0.2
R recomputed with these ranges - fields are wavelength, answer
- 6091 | 47.7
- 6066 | 47.6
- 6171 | 51.8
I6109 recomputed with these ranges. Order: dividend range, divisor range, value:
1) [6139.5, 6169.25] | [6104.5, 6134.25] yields 1.04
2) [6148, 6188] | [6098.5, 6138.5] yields 1.04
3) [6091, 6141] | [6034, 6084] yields 0.99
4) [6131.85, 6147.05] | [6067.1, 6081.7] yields 0.94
